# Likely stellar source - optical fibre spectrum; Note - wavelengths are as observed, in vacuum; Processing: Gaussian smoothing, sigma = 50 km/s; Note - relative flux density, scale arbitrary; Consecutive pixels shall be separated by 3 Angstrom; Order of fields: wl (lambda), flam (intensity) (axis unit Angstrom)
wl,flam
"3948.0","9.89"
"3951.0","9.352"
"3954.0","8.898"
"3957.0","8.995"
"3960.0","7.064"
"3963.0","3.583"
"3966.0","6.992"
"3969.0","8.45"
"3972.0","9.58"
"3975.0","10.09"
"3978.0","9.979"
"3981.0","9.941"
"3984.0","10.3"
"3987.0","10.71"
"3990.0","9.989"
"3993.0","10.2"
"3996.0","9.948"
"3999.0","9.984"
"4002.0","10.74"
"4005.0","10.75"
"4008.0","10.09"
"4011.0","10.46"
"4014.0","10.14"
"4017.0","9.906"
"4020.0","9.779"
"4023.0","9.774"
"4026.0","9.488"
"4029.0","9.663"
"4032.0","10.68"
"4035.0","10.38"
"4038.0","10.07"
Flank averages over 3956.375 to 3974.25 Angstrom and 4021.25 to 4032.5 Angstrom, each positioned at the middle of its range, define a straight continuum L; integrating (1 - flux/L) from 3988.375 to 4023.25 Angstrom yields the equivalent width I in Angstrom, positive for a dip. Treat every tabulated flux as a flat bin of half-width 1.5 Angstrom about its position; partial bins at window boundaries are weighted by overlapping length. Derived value -4.5 Angstrom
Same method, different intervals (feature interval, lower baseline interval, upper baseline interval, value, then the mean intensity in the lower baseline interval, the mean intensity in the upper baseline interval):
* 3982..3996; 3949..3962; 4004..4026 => -1.3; 8.44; 10.1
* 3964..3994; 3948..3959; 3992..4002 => 0.7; 9.1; 10.1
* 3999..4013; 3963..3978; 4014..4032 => -1.6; 8.38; 9.84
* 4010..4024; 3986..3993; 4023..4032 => -0.1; 10.3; 9.79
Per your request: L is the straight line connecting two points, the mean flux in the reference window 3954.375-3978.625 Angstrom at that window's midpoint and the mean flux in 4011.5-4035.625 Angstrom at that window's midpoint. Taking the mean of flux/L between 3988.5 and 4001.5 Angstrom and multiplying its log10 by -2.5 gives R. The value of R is -0.12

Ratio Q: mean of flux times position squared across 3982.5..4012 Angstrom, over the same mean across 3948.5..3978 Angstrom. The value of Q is 1.27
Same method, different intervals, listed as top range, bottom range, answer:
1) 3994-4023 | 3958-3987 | 1.21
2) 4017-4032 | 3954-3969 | 1.43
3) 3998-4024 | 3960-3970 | 1.64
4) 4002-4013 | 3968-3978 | 1.12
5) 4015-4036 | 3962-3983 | 1.20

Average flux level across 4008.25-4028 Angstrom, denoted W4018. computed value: 9.93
